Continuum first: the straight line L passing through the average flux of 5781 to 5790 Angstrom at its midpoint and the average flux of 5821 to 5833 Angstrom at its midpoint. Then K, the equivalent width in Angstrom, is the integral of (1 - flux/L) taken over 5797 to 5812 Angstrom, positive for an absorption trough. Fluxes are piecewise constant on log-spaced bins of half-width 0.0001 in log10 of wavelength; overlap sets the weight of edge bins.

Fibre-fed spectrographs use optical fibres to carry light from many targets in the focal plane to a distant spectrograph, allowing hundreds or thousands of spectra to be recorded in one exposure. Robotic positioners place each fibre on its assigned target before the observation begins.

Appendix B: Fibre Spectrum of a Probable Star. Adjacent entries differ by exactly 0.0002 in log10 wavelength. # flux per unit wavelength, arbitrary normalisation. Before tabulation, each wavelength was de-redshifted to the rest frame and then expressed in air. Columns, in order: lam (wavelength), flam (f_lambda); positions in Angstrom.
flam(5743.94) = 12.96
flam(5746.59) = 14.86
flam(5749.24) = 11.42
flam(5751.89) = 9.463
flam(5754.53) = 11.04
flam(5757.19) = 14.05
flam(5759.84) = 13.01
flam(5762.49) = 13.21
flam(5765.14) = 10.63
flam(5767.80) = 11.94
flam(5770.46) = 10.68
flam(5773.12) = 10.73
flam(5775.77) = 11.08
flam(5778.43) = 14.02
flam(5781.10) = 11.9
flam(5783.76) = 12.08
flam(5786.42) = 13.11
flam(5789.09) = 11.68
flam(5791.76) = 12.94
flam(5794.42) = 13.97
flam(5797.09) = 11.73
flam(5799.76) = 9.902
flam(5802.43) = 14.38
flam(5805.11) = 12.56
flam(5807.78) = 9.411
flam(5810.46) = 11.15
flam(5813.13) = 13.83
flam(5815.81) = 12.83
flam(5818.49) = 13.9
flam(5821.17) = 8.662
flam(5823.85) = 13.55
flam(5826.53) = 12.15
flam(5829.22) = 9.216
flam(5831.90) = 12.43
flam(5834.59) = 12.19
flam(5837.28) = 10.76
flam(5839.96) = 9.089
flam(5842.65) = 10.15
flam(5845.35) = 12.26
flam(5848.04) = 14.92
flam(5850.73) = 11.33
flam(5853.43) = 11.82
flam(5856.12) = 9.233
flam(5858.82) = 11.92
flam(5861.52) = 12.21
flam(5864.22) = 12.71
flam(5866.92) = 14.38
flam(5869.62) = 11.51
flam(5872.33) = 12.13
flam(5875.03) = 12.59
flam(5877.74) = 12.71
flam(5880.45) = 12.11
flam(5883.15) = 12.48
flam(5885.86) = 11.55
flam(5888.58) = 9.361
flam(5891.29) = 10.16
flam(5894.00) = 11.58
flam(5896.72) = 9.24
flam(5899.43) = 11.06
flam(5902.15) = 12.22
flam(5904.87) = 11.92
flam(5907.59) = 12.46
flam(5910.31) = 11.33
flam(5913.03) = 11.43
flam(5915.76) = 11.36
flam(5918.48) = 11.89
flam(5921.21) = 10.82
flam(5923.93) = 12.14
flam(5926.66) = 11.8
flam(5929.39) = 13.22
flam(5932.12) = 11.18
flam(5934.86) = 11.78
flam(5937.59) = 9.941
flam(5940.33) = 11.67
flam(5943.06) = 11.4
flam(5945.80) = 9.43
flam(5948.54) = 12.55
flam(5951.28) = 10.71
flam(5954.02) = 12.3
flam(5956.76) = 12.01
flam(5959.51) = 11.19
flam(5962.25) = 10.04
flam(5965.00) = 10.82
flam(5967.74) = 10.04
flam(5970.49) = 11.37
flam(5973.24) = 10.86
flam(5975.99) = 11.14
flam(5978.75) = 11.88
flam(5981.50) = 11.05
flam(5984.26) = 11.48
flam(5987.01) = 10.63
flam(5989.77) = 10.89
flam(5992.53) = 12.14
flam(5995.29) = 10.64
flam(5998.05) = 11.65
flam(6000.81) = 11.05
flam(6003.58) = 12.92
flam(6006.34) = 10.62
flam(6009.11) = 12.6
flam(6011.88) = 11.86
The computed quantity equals 0.4 Angstrom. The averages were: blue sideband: 12.3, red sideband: 11.4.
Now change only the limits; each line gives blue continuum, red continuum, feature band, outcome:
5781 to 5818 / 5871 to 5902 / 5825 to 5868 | 0.5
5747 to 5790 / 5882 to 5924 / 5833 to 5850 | 0.0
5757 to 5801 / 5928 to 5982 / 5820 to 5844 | 1.9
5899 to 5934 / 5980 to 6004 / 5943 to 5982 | 1.3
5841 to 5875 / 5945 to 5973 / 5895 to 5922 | 0.4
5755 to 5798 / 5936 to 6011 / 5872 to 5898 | 0.7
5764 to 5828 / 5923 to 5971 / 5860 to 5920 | -0.8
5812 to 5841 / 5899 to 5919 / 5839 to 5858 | 0.6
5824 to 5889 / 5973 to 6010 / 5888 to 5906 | 1.3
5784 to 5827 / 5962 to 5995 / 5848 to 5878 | -0.8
